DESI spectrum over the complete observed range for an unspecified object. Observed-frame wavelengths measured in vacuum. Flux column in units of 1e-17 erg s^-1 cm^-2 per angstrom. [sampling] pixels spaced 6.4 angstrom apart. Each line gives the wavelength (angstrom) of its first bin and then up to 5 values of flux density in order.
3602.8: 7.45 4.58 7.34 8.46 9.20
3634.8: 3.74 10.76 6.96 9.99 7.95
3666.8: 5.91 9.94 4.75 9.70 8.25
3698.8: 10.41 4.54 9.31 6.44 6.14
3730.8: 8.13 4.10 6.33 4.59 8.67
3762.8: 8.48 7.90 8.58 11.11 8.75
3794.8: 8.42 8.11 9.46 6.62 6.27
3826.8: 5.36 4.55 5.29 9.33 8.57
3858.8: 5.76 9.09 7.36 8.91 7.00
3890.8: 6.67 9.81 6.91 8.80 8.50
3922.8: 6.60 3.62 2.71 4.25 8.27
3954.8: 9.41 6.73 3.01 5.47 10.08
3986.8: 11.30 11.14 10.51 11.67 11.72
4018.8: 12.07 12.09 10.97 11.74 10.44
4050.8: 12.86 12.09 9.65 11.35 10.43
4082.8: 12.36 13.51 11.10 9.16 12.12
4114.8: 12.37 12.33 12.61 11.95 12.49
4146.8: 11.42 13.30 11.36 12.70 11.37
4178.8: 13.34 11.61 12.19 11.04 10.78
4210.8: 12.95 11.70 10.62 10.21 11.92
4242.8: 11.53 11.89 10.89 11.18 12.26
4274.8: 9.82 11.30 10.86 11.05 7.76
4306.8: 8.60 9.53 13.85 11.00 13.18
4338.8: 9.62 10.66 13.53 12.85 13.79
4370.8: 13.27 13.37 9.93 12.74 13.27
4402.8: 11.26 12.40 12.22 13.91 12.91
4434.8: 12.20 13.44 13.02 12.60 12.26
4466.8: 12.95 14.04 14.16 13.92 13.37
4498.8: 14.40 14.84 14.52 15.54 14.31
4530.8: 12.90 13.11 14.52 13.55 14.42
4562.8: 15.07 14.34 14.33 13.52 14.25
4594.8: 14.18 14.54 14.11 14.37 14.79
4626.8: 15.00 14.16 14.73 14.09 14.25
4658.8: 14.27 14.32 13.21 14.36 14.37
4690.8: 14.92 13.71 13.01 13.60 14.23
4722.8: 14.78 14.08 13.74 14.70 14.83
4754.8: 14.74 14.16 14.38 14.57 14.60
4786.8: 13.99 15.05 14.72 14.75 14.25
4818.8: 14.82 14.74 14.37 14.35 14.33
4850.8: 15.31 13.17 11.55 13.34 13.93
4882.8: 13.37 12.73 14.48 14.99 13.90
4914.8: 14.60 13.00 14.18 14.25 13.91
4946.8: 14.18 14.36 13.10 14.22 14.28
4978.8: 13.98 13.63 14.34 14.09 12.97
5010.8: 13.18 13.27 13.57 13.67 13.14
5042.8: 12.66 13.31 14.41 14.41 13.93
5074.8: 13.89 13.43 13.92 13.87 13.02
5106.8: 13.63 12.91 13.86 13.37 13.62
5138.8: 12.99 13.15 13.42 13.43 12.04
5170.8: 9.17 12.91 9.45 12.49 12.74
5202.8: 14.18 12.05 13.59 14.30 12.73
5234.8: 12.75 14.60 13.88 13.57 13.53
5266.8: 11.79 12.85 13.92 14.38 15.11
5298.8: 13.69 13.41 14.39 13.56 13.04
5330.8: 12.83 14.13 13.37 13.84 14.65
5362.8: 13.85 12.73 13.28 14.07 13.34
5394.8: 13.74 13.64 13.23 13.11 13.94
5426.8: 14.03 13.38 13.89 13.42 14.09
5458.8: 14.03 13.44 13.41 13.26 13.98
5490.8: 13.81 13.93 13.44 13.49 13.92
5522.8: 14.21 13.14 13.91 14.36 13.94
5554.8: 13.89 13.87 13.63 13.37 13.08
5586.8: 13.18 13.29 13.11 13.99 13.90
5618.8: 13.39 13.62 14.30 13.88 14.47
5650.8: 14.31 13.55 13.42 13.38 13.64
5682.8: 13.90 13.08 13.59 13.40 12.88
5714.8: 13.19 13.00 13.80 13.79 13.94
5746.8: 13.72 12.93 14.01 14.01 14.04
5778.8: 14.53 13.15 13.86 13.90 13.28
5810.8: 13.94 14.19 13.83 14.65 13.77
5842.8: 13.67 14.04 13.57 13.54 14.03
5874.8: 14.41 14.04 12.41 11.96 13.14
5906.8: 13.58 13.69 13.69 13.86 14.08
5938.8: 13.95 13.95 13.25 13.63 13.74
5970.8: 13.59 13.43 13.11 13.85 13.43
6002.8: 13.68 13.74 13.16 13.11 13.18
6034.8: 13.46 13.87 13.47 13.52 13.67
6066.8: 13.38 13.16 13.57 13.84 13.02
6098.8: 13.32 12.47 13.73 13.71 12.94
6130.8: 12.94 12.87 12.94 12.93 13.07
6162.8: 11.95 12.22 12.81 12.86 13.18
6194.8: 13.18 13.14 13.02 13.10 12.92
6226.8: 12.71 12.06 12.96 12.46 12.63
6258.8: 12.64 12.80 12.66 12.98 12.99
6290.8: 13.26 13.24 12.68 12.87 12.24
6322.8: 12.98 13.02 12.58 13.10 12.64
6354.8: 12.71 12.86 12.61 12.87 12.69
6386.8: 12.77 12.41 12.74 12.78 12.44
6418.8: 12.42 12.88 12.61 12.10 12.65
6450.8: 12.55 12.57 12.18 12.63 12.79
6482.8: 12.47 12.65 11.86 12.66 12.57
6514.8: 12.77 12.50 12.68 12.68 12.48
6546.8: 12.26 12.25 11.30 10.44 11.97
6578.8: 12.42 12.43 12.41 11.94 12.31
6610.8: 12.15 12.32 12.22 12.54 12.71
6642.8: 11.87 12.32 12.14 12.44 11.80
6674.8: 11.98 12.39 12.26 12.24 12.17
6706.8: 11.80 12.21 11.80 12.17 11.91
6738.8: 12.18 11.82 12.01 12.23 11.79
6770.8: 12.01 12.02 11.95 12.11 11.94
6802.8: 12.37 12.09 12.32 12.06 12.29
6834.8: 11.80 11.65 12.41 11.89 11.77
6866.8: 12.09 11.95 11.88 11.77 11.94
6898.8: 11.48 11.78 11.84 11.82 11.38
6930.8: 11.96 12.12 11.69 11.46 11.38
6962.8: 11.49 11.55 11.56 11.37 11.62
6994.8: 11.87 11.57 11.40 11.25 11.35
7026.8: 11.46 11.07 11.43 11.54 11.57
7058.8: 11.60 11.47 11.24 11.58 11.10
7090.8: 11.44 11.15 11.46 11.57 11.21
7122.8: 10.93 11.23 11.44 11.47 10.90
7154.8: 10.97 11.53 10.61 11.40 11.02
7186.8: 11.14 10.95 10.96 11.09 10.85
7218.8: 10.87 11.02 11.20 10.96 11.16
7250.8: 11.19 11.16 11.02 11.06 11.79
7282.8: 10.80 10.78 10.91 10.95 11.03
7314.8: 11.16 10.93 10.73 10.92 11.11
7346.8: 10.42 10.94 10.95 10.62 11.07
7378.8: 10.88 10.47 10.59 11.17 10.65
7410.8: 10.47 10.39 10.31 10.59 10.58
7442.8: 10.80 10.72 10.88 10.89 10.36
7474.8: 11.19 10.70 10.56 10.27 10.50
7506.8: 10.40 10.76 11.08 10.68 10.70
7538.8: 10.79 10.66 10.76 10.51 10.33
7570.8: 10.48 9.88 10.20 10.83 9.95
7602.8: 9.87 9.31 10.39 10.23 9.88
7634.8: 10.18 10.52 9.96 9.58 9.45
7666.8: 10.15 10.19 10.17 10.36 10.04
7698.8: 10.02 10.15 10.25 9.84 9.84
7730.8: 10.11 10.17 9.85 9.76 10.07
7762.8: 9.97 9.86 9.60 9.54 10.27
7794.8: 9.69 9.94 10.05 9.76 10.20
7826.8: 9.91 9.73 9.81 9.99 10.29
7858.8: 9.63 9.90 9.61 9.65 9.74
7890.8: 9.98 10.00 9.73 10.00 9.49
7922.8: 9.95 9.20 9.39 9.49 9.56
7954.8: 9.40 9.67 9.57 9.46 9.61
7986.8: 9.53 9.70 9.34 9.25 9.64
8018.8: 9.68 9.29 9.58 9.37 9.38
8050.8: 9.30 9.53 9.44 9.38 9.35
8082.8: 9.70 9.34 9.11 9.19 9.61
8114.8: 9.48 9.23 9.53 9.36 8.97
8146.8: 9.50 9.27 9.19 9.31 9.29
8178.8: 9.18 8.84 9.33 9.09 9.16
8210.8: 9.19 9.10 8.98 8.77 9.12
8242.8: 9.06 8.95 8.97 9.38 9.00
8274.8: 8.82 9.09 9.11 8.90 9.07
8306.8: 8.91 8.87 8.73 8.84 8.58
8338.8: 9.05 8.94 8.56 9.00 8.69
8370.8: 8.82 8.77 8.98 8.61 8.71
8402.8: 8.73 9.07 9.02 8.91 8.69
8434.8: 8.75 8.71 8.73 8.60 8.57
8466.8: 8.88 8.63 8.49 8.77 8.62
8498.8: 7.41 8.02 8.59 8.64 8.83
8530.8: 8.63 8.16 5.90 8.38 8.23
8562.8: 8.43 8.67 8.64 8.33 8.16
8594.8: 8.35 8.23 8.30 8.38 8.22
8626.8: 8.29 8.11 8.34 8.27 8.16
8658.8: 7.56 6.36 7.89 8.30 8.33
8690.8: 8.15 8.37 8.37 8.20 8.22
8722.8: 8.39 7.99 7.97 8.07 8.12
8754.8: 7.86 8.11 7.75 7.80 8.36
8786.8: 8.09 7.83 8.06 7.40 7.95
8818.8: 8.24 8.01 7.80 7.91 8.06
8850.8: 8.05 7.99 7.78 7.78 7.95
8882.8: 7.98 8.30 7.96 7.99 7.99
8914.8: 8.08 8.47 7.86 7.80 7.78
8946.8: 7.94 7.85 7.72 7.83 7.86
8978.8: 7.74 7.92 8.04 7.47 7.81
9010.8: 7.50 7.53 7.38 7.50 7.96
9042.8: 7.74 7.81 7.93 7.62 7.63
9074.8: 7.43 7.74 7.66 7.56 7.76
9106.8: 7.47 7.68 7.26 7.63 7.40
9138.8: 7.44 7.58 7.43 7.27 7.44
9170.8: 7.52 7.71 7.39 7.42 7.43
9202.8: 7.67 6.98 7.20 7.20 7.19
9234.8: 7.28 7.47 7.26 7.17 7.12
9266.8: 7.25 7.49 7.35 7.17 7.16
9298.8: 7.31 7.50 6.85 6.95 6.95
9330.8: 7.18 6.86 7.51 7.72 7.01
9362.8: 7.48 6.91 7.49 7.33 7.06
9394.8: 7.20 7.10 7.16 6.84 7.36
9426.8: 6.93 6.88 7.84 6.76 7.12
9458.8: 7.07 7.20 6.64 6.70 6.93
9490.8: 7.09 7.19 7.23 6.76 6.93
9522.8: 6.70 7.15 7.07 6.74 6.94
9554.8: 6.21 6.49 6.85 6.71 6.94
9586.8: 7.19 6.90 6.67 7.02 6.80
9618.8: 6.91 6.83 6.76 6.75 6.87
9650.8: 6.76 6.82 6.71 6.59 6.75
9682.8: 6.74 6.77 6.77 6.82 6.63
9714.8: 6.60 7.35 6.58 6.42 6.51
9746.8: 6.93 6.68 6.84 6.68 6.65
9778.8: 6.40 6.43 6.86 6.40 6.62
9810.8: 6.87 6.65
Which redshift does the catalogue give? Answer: 0.000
